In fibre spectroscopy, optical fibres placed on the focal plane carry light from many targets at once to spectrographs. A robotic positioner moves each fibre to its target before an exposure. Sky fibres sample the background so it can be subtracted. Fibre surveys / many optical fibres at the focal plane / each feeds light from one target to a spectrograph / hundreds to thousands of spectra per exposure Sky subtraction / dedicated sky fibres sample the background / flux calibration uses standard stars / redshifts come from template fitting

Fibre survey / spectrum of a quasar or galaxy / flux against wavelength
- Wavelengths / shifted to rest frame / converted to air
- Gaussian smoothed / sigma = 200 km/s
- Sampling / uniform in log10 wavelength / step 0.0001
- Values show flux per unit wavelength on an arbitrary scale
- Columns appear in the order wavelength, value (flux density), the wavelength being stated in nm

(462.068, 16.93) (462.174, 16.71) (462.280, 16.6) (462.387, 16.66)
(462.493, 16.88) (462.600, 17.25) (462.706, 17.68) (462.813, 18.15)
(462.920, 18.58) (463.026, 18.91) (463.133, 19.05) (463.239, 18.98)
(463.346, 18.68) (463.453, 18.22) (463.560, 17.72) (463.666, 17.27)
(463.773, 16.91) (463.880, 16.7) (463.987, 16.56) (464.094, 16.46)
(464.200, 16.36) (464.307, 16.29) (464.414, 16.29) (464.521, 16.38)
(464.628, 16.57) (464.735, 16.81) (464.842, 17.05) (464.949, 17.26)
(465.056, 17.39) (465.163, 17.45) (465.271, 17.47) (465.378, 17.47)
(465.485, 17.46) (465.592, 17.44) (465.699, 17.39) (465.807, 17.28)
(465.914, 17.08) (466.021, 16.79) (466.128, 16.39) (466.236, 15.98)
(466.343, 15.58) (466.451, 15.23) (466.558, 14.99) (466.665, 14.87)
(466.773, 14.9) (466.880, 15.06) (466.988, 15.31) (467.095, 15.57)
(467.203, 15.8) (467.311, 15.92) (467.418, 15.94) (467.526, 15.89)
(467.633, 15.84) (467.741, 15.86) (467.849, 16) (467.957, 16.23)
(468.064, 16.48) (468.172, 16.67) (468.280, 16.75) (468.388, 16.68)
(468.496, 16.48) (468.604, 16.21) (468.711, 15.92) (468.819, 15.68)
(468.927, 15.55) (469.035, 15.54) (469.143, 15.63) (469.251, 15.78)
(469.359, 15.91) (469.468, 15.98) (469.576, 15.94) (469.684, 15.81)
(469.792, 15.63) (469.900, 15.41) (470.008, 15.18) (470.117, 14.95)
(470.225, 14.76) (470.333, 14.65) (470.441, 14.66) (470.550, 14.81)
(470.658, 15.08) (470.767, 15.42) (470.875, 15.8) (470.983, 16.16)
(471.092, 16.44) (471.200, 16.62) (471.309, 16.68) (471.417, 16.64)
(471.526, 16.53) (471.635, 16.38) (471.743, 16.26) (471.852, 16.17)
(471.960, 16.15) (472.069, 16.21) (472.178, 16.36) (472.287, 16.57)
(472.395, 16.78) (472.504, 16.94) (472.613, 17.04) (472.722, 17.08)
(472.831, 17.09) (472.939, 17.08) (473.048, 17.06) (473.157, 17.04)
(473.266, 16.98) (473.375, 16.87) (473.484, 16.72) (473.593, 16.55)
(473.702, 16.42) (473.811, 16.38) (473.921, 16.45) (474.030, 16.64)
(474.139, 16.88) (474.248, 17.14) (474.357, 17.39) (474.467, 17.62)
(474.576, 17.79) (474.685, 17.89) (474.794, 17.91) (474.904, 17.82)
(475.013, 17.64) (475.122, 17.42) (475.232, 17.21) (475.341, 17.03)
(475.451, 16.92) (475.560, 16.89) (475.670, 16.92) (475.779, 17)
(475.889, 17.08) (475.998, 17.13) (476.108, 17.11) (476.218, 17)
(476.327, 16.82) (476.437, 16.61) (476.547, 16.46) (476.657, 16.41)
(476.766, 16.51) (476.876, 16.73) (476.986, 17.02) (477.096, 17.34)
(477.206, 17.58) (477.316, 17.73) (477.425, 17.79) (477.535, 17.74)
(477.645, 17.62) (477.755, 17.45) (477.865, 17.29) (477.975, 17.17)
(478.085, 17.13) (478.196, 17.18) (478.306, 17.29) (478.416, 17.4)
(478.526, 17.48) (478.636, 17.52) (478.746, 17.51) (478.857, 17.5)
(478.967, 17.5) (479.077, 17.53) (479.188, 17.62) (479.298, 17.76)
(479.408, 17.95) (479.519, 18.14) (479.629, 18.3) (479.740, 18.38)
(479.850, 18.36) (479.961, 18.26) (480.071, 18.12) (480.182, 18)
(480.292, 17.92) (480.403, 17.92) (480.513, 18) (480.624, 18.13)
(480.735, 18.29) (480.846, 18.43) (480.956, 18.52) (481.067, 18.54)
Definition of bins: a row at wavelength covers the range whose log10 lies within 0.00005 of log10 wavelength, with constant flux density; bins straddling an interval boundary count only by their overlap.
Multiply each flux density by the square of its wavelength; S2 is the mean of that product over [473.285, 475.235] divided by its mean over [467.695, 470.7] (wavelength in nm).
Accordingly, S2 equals 1.11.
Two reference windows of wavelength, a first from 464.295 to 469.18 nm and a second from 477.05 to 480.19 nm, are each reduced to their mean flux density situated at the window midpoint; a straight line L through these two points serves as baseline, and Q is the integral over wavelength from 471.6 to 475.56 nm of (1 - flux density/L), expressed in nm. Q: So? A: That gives 0.03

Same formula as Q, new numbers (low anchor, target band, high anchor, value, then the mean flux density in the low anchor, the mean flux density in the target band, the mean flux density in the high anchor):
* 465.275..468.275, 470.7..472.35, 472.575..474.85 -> 0.047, 16.2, 16.3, 17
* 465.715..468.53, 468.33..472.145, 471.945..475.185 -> 0.153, 16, 15.8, 17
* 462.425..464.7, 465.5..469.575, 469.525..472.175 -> 0.121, 17.4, 16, 15.8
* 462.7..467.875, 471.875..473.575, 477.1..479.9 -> 0.046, 16.8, 16.8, 17.6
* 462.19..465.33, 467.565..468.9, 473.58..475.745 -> 0.080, 17.3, 16.2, 17.2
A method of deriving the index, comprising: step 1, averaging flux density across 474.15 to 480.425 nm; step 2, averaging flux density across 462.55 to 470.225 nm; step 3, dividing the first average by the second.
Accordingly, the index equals 1.06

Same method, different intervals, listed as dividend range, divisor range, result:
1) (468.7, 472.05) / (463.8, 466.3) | 0.93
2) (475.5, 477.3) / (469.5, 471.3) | 1.09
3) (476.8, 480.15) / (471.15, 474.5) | 1.05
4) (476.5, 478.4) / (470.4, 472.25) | 1.07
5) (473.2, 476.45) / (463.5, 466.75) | 1.02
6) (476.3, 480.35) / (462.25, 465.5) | 1.01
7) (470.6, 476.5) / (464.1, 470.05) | 1.04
